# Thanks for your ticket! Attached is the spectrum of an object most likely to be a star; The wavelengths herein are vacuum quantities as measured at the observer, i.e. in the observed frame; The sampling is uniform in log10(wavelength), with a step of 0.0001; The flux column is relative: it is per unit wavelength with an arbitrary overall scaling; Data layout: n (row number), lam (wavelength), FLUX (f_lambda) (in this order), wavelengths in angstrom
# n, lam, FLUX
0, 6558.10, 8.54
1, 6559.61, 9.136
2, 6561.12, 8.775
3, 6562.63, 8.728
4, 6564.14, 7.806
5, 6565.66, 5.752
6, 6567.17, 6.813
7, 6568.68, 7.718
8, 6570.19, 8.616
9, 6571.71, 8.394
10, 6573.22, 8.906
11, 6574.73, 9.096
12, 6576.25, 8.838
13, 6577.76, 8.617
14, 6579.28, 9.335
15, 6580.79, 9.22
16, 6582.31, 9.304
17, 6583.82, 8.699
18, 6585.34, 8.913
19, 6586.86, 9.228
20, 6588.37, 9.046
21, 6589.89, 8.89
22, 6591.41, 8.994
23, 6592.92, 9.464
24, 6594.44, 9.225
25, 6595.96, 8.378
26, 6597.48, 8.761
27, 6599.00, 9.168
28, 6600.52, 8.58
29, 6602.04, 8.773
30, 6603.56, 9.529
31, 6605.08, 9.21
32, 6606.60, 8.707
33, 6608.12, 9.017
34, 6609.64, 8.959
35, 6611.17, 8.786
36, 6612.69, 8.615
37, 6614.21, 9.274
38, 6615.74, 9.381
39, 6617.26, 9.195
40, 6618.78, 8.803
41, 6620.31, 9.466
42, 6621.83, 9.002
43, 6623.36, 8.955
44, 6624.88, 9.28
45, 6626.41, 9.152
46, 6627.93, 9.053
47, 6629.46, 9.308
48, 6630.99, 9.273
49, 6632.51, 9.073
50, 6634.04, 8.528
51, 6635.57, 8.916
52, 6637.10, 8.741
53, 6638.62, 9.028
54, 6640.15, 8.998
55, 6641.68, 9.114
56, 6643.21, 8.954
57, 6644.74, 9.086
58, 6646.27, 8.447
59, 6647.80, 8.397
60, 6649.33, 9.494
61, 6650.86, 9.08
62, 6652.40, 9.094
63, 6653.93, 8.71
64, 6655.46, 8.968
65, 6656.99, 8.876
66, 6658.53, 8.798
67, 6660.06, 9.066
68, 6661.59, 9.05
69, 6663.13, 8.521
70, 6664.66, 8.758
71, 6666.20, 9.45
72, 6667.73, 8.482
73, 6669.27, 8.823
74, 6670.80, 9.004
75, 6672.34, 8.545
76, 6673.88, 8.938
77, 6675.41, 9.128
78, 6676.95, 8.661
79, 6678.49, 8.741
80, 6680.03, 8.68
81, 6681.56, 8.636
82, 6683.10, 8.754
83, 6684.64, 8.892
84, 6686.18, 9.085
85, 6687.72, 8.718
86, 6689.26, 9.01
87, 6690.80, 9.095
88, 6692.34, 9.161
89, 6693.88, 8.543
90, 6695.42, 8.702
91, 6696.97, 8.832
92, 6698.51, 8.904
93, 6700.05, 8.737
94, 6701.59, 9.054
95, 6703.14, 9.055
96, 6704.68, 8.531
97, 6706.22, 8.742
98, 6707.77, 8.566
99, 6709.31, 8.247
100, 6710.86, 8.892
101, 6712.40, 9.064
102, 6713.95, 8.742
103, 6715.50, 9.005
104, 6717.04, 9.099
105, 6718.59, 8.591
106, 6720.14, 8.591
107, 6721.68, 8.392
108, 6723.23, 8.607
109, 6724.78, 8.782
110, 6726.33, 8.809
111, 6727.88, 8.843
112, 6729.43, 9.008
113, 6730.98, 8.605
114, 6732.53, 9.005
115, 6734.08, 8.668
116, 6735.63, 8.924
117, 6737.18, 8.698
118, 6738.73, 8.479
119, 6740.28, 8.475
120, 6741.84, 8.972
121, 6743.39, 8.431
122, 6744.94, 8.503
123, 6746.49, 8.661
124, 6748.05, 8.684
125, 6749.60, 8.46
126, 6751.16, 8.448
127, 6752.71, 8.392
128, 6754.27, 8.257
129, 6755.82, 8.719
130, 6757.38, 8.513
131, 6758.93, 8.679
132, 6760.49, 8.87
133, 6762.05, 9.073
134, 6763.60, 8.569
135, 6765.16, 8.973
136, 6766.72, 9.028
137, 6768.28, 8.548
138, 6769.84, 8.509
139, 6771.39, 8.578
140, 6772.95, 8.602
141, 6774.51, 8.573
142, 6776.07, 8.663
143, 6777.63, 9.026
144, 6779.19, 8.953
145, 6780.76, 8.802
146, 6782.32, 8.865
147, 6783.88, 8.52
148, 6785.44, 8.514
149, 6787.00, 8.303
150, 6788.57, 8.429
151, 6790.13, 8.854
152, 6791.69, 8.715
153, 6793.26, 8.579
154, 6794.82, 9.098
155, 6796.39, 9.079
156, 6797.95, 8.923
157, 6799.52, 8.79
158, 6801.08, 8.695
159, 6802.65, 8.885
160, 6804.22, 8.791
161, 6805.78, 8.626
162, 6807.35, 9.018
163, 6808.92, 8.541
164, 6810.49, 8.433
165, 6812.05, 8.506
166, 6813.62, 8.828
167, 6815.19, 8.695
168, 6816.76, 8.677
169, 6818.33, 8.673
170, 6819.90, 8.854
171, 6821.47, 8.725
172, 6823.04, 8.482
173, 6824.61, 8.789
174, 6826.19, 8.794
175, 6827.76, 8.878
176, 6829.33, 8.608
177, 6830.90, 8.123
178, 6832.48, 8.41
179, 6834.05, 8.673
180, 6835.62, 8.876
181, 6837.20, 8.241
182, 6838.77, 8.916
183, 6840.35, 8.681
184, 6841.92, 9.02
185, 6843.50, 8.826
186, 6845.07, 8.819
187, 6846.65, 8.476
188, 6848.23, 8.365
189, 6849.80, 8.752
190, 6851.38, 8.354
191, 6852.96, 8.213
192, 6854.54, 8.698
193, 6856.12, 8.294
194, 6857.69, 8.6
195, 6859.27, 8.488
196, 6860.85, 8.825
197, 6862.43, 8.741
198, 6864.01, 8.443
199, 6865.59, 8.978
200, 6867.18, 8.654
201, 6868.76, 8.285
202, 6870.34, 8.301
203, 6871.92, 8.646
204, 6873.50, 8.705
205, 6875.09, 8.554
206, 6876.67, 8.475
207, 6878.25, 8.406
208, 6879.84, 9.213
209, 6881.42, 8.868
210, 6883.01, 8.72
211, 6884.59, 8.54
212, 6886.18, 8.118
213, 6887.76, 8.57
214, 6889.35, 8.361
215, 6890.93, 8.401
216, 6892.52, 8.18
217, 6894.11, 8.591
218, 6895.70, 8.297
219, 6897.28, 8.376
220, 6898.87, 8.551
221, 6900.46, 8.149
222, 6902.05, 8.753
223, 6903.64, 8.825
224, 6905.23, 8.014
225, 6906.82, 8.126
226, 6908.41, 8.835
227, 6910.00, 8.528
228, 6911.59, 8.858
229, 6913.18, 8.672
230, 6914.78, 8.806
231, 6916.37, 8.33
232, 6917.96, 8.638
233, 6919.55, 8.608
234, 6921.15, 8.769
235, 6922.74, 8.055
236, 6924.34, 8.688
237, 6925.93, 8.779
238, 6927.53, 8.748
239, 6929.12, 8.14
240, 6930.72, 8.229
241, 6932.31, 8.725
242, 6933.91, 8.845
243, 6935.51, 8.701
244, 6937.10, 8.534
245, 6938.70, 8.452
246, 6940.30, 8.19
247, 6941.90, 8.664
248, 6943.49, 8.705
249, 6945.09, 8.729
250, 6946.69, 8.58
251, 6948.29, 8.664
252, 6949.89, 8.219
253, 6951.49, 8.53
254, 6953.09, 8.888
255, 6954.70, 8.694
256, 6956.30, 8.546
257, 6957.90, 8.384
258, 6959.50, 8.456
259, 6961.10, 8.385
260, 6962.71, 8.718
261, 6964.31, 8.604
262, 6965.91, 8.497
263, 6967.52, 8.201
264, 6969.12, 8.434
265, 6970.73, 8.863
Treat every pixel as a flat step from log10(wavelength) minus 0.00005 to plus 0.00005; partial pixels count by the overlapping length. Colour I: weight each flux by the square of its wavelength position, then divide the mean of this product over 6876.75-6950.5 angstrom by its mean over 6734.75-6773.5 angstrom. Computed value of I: 1.0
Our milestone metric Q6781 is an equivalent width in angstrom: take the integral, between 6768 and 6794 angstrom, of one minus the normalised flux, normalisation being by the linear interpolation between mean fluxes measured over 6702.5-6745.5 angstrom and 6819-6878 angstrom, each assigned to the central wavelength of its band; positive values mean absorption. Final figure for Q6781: 0.06 angstrom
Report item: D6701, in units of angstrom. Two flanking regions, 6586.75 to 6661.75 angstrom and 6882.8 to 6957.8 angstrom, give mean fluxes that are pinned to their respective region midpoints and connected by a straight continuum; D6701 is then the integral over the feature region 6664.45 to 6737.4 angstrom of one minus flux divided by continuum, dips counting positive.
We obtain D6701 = 0.5 angstrom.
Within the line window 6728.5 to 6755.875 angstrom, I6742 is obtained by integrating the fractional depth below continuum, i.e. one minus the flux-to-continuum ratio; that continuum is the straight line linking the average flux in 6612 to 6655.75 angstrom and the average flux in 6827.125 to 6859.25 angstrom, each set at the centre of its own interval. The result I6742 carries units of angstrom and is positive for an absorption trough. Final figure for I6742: 0.5 angstrom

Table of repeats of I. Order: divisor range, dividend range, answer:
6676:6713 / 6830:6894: 1.02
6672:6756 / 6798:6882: 1.03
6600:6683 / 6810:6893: 1.02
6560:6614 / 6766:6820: 1.06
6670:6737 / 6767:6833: 1.02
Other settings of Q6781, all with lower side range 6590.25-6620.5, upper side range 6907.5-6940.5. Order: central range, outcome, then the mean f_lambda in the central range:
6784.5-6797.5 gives 0.1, 8.7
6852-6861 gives 0.2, 8.5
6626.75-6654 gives 0.0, 8.97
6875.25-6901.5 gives 0.4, 8.49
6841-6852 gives 0.0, 8.67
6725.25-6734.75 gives 0.0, 8.82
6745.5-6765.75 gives 0.4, 8.63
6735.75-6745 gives 0.2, 8.63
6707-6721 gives 0.2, 8.76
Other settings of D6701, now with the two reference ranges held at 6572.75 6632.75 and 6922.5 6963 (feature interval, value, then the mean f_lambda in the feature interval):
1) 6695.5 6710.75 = 0.3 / 8.74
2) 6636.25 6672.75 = 0.3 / 8.9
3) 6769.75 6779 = 0.1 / 8.7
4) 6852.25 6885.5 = 0.2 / 8.6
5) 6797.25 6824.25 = 0.1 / 8.72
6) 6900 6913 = 0.1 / 8.53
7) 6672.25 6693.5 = 0.1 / 8.87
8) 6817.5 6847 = 0.1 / 8.68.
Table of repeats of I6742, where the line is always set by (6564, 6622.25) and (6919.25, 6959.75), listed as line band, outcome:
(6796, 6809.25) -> -0.3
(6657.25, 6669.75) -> -0.2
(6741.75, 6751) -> 0.1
